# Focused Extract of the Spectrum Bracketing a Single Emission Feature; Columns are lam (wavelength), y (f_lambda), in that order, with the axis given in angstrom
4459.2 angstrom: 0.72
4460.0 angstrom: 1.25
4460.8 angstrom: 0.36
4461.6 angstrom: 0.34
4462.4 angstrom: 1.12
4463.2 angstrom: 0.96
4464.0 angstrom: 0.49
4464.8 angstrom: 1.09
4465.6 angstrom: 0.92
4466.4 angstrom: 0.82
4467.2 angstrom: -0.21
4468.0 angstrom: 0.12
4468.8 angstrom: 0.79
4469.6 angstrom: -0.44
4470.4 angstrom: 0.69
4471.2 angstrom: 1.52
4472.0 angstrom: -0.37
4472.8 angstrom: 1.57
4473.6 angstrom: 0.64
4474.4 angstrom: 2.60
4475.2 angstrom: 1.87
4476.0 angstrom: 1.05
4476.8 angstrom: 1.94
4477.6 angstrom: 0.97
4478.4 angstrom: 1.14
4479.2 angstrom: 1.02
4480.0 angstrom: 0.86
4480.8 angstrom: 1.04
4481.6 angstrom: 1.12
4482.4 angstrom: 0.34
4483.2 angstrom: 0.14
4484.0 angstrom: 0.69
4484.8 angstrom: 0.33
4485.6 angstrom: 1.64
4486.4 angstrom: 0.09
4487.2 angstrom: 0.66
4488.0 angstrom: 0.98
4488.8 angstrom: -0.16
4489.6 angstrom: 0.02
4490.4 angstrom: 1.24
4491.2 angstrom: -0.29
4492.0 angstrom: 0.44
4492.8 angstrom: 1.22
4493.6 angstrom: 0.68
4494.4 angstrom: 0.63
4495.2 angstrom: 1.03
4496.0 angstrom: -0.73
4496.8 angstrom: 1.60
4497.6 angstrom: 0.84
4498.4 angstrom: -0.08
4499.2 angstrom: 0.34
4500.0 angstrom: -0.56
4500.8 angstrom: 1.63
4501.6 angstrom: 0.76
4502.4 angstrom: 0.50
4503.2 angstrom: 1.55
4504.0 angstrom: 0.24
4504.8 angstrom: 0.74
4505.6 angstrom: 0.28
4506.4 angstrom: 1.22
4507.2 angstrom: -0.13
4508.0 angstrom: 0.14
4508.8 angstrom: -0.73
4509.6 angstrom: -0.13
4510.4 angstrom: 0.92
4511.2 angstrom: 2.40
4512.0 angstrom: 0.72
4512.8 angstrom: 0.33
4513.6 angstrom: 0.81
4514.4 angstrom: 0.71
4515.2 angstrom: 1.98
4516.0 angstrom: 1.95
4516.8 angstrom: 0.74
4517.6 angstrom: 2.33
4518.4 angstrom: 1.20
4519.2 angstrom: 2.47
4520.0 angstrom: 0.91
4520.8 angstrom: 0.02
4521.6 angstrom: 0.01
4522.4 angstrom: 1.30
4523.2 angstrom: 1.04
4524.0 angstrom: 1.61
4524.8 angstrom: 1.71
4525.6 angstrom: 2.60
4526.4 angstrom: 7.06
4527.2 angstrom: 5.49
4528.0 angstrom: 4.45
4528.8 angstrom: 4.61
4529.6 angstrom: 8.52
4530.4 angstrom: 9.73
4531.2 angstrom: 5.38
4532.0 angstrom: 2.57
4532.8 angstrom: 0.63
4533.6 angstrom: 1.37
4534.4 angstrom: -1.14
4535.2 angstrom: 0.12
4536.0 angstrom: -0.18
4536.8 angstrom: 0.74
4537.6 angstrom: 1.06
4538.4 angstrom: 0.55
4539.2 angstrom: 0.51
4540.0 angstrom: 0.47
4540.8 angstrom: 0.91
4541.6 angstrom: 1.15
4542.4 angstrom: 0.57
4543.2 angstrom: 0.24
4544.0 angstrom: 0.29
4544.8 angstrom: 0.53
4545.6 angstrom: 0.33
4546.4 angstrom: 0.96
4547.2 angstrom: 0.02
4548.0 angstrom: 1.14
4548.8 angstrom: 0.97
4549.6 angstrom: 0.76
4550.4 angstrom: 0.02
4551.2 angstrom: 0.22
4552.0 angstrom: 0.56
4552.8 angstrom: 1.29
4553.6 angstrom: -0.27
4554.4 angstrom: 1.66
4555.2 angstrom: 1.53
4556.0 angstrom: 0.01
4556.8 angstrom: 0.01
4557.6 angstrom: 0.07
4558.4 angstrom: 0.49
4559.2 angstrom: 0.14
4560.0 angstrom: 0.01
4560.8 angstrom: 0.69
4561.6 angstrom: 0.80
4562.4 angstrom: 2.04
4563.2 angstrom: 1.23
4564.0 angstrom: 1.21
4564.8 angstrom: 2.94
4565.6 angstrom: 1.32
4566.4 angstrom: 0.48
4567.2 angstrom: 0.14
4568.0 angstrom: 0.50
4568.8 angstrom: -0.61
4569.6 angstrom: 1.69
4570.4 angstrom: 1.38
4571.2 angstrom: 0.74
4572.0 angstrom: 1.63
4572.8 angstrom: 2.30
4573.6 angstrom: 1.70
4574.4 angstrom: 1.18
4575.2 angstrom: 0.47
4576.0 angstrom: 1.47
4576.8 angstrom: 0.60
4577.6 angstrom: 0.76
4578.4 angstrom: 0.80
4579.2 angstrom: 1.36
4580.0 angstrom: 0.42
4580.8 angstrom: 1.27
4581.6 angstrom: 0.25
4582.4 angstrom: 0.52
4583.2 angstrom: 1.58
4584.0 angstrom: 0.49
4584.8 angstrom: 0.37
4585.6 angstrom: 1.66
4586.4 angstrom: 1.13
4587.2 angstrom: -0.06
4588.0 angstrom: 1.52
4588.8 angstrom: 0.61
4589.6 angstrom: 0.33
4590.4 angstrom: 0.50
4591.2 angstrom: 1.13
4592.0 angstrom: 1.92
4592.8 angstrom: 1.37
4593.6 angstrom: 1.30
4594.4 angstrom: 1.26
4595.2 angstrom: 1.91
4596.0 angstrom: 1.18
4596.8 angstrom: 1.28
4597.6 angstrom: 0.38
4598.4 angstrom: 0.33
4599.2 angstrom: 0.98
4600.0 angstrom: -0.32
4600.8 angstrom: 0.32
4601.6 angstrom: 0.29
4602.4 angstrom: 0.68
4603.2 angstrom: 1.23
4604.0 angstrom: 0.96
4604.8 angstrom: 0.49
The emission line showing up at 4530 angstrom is [O II]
